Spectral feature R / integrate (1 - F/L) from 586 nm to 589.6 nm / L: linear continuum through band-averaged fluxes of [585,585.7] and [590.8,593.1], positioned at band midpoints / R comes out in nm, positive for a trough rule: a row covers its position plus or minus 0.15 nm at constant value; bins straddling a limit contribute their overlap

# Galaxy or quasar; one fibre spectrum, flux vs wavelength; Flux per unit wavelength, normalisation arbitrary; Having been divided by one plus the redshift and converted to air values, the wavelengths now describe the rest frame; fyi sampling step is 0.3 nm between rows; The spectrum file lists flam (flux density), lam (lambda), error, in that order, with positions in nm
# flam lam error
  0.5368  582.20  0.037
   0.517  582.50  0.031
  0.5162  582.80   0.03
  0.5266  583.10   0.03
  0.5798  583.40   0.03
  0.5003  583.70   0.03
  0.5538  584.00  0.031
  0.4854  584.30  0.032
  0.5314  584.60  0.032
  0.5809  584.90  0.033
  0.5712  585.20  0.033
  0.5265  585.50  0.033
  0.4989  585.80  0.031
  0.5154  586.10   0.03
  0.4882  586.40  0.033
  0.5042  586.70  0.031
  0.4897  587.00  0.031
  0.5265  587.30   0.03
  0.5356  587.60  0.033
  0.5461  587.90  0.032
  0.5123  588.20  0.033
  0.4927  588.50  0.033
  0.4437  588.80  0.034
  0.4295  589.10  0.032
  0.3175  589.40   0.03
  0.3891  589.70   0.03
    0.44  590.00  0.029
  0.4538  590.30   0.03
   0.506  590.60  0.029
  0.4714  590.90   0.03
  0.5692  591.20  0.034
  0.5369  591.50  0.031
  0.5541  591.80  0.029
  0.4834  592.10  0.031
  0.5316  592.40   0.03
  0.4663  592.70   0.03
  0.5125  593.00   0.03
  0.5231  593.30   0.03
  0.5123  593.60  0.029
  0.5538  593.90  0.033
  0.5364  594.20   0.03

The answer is 0.37 nm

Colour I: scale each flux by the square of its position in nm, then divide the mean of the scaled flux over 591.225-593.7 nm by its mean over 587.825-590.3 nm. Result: 1.18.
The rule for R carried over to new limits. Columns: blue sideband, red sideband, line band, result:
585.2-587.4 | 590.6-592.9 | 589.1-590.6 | 0.29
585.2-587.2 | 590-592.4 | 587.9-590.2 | 0.31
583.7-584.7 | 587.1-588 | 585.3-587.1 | 0.07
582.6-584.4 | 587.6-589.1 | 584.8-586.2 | -0.06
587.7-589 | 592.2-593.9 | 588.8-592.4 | 0.25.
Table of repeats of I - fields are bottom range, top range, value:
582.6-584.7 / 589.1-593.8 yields 0.94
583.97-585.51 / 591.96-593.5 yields 0.96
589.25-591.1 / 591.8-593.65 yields 1.18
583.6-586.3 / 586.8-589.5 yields 0.92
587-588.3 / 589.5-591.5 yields 0.91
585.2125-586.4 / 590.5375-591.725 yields 1.03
